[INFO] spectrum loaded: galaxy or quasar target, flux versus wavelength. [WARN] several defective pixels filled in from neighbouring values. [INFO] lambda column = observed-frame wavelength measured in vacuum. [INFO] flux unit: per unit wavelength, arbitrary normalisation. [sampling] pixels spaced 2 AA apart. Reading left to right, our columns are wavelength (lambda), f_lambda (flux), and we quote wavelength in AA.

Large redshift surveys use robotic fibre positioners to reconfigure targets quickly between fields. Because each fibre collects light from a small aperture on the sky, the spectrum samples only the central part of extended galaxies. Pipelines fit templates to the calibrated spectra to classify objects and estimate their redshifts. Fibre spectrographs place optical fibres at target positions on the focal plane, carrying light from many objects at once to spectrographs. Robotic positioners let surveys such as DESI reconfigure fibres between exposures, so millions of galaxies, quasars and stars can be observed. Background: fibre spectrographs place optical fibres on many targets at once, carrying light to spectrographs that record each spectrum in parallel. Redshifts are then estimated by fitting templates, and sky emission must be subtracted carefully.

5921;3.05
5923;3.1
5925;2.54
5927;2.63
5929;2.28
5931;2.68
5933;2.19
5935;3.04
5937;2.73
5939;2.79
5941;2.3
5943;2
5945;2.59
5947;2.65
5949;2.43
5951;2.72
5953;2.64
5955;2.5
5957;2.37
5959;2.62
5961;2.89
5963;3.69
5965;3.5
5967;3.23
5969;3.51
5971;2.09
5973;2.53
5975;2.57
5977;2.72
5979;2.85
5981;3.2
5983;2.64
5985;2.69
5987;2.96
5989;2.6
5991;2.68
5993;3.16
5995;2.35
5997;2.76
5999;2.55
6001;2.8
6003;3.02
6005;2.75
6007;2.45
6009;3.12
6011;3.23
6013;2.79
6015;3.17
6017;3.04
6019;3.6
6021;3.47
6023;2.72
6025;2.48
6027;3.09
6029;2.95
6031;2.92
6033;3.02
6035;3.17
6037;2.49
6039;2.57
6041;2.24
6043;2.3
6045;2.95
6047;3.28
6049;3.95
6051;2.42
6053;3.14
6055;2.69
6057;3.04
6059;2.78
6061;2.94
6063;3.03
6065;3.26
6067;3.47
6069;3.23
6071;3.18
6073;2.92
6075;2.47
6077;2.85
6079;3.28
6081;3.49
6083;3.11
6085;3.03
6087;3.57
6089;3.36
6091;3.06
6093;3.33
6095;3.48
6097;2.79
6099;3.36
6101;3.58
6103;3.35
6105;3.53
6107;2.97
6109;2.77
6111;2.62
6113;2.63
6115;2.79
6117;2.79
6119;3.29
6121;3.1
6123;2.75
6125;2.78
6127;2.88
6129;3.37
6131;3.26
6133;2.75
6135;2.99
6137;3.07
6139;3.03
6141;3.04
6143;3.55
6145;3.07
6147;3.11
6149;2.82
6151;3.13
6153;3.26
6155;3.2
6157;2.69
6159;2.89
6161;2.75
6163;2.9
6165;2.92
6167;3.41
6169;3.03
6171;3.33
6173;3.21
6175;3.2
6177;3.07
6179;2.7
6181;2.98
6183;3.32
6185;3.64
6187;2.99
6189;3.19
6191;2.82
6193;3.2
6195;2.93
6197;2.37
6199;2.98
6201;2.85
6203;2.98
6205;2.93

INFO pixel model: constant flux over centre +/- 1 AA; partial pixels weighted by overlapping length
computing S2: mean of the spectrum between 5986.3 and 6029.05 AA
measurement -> 2.9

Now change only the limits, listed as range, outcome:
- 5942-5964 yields 2.65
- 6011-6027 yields 3.05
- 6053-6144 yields 3.08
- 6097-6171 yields 3.04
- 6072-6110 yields 3.17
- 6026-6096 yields 3.03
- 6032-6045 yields 2.66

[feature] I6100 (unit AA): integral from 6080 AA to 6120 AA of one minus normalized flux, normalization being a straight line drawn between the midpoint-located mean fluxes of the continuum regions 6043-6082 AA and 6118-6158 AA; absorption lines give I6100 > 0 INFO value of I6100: -1.2 AA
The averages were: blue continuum 3.05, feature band 3.15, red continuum 3.06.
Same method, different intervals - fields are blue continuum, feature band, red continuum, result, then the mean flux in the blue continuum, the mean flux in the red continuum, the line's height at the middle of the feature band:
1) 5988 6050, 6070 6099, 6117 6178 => -1.6 AA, 2.89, 3.06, 2.98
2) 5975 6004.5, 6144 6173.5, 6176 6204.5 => -0.8 AA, 2.78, 3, 2.97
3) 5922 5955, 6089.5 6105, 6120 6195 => -1.9 AA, 2.58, 3.06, 2.93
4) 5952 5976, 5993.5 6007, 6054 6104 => 1.1 AA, 2.85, 3.15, 2.94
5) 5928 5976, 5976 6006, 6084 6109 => 0.6 AA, 2.69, 3.26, 2.84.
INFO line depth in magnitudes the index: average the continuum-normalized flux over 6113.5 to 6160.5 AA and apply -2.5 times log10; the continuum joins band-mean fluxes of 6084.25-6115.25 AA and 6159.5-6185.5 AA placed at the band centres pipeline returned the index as 0.04 mag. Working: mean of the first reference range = 3.15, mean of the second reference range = 3.1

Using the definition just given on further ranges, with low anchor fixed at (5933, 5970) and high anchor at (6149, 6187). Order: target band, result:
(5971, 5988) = 0.03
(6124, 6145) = -0.01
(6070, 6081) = -0.01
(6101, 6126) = 0.01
